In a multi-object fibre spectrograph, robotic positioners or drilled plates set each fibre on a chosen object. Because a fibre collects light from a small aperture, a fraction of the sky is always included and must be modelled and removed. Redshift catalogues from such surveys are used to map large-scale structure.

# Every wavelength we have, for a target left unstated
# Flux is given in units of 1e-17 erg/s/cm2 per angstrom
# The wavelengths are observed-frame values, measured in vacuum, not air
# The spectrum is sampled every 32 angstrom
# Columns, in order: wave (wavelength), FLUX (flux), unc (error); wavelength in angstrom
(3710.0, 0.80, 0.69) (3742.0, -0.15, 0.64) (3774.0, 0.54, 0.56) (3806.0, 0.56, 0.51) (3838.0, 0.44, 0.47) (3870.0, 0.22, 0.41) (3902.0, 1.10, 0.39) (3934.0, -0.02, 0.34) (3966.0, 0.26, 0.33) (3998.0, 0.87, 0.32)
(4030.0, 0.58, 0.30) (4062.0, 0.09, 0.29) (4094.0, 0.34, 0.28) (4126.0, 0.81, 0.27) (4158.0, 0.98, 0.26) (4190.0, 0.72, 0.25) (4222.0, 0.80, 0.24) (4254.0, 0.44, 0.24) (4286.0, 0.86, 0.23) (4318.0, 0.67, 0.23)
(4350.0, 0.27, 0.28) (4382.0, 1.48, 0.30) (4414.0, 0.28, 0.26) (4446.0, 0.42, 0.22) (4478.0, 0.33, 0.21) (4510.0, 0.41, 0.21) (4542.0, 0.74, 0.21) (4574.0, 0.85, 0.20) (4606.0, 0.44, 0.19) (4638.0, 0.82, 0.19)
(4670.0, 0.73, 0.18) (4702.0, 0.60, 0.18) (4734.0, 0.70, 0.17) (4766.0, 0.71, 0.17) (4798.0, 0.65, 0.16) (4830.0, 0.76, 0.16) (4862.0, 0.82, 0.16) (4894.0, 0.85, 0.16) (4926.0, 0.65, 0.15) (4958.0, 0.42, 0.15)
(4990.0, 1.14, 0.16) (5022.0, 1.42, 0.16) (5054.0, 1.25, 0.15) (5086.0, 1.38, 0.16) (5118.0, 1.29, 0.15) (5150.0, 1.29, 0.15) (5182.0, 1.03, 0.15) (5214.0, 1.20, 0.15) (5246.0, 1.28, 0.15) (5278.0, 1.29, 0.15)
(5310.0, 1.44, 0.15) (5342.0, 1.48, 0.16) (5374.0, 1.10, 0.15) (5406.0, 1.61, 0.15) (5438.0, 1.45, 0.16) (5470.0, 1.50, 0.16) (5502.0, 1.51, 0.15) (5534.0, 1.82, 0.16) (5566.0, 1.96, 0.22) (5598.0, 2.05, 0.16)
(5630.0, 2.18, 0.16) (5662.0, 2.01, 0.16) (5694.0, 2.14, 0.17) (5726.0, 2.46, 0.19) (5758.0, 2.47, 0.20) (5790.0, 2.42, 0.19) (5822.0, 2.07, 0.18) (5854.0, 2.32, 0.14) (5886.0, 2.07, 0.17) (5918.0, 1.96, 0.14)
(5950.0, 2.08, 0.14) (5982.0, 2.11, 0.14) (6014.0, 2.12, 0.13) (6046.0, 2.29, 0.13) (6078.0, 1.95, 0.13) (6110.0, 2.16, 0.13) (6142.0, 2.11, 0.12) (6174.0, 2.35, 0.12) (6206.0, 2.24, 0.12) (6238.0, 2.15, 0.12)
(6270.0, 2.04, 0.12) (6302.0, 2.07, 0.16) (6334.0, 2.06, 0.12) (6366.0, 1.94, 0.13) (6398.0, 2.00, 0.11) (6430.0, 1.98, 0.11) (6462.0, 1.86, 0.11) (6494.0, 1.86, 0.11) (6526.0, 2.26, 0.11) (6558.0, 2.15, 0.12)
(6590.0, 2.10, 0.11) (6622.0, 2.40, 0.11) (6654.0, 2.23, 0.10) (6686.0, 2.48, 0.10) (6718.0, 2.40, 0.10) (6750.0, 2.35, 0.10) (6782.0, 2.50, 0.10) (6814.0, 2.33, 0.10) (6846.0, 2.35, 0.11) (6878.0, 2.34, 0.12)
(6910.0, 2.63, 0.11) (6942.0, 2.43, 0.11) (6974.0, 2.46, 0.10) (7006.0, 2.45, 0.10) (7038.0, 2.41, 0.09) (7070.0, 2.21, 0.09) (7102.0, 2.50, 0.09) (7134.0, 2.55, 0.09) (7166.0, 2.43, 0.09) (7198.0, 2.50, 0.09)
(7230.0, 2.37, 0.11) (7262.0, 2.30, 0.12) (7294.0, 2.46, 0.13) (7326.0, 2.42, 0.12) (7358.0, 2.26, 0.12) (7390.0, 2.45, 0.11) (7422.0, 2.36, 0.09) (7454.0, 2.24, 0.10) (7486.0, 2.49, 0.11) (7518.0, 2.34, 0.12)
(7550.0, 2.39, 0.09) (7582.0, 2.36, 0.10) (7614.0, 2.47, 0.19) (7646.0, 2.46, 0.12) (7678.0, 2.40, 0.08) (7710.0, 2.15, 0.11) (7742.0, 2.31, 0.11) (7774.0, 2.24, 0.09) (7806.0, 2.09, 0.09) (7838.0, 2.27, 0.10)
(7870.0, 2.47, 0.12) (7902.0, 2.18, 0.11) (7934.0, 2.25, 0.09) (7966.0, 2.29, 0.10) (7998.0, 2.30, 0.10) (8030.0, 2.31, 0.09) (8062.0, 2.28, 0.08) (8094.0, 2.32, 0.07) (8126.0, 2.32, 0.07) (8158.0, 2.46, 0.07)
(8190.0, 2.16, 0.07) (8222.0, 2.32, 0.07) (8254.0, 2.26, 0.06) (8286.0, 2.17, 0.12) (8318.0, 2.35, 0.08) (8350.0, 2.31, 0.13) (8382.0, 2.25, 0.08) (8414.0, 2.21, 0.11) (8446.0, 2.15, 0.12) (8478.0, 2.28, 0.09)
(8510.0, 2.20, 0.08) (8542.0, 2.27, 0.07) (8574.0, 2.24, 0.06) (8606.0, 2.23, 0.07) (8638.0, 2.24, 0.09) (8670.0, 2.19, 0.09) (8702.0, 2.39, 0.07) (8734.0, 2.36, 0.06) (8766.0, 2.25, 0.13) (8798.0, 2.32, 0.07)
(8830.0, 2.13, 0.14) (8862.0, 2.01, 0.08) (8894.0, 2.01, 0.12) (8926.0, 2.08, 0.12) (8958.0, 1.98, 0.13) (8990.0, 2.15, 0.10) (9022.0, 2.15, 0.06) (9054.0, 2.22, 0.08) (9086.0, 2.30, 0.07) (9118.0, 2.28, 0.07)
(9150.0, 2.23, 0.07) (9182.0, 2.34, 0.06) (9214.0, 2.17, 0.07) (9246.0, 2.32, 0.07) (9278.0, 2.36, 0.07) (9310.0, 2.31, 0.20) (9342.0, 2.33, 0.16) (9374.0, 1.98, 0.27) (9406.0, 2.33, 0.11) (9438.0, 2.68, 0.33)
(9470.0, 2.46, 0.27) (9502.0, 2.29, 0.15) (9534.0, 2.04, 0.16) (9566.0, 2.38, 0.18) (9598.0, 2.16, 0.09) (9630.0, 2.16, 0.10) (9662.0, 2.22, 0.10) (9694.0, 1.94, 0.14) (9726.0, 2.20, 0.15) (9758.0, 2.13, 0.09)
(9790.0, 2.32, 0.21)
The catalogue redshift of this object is 0.25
